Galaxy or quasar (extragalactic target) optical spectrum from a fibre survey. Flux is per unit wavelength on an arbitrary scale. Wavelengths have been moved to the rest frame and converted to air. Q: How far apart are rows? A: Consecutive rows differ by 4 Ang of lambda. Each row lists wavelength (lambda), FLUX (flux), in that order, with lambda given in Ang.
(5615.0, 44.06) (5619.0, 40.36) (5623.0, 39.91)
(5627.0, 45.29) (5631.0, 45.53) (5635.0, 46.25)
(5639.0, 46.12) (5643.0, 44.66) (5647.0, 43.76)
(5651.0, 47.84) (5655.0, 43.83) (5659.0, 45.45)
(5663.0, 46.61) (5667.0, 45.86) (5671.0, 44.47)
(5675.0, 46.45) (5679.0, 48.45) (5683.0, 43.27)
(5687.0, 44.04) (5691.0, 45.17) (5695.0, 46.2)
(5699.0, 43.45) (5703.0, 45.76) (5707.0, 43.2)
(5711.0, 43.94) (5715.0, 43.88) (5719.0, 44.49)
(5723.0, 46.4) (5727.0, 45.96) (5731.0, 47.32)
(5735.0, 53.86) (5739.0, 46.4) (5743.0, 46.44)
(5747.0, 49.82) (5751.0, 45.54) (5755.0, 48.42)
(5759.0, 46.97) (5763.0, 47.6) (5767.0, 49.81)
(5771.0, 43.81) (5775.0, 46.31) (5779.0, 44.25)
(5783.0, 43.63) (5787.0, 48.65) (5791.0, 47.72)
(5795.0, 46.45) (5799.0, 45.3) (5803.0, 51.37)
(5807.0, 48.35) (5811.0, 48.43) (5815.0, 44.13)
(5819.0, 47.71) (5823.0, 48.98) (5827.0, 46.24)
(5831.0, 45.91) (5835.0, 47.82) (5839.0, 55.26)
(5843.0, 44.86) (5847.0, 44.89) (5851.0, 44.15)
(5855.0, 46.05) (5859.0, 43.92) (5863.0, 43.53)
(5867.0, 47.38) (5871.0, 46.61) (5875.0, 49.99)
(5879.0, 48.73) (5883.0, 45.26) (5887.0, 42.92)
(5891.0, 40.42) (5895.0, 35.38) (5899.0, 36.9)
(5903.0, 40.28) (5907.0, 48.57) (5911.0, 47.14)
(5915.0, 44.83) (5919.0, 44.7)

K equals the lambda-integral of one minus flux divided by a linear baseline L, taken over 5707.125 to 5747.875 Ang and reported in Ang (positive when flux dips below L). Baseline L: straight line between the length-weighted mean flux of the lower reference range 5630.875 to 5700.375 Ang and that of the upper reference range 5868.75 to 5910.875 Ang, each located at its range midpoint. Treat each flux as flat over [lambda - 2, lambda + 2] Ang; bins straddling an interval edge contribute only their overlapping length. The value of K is -1.50 Ang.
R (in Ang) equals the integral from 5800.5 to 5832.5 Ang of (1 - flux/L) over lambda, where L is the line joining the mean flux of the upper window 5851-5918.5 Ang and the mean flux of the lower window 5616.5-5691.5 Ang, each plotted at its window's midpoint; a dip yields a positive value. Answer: -2.3 Ang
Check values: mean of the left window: 44.9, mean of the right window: 44.3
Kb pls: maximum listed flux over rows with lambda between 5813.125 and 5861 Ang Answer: 55.26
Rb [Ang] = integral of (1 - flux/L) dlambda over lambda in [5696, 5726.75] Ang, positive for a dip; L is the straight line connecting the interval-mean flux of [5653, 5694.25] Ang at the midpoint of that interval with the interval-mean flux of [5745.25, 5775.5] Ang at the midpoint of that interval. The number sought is 1.09 Ang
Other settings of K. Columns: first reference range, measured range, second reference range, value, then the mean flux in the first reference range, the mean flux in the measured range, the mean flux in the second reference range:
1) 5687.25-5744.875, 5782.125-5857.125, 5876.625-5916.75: -4.98 Ang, 45.8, 47.2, 43.1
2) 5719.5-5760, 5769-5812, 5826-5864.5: 0.24 Ang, 47.6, 46.7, 46.3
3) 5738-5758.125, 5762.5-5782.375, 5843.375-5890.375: 0.39 Ang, 47.4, 46.1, 45.6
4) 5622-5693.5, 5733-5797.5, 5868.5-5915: -3.73 Ang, 45.2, 47.2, 43.9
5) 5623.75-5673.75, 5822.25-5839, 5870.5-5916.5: -1.46 Ang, 45.3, 48.1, 43.8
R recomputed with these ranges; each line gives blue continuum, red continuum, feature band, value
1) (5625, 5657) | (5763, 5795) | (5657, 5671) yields -0.1 Ang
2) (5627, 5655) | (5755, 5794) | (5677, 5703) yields 0.4 Ang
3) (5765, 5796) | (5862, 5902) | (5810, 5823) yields -0.5 Ang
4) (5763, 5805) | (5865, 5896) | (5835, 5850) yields -0.8 Ang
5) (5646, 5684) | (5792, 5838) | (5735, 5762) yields -0.6 Ang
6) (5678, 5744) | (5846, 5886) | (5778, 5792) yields -0.1 Ang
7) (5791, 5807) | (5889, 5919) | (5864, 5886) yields -1.8 Ang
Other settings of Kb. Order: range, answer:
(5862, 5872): 47.38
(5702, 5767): 53.86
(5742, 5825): 51.37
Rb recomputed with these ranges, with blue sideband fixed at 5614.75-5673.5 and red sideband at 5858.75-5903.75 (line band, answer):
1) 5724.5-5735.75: -1.0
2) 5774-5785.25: -0.2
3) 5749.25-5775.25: -1.7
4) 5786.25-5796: -0.8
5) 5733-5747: -1.5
